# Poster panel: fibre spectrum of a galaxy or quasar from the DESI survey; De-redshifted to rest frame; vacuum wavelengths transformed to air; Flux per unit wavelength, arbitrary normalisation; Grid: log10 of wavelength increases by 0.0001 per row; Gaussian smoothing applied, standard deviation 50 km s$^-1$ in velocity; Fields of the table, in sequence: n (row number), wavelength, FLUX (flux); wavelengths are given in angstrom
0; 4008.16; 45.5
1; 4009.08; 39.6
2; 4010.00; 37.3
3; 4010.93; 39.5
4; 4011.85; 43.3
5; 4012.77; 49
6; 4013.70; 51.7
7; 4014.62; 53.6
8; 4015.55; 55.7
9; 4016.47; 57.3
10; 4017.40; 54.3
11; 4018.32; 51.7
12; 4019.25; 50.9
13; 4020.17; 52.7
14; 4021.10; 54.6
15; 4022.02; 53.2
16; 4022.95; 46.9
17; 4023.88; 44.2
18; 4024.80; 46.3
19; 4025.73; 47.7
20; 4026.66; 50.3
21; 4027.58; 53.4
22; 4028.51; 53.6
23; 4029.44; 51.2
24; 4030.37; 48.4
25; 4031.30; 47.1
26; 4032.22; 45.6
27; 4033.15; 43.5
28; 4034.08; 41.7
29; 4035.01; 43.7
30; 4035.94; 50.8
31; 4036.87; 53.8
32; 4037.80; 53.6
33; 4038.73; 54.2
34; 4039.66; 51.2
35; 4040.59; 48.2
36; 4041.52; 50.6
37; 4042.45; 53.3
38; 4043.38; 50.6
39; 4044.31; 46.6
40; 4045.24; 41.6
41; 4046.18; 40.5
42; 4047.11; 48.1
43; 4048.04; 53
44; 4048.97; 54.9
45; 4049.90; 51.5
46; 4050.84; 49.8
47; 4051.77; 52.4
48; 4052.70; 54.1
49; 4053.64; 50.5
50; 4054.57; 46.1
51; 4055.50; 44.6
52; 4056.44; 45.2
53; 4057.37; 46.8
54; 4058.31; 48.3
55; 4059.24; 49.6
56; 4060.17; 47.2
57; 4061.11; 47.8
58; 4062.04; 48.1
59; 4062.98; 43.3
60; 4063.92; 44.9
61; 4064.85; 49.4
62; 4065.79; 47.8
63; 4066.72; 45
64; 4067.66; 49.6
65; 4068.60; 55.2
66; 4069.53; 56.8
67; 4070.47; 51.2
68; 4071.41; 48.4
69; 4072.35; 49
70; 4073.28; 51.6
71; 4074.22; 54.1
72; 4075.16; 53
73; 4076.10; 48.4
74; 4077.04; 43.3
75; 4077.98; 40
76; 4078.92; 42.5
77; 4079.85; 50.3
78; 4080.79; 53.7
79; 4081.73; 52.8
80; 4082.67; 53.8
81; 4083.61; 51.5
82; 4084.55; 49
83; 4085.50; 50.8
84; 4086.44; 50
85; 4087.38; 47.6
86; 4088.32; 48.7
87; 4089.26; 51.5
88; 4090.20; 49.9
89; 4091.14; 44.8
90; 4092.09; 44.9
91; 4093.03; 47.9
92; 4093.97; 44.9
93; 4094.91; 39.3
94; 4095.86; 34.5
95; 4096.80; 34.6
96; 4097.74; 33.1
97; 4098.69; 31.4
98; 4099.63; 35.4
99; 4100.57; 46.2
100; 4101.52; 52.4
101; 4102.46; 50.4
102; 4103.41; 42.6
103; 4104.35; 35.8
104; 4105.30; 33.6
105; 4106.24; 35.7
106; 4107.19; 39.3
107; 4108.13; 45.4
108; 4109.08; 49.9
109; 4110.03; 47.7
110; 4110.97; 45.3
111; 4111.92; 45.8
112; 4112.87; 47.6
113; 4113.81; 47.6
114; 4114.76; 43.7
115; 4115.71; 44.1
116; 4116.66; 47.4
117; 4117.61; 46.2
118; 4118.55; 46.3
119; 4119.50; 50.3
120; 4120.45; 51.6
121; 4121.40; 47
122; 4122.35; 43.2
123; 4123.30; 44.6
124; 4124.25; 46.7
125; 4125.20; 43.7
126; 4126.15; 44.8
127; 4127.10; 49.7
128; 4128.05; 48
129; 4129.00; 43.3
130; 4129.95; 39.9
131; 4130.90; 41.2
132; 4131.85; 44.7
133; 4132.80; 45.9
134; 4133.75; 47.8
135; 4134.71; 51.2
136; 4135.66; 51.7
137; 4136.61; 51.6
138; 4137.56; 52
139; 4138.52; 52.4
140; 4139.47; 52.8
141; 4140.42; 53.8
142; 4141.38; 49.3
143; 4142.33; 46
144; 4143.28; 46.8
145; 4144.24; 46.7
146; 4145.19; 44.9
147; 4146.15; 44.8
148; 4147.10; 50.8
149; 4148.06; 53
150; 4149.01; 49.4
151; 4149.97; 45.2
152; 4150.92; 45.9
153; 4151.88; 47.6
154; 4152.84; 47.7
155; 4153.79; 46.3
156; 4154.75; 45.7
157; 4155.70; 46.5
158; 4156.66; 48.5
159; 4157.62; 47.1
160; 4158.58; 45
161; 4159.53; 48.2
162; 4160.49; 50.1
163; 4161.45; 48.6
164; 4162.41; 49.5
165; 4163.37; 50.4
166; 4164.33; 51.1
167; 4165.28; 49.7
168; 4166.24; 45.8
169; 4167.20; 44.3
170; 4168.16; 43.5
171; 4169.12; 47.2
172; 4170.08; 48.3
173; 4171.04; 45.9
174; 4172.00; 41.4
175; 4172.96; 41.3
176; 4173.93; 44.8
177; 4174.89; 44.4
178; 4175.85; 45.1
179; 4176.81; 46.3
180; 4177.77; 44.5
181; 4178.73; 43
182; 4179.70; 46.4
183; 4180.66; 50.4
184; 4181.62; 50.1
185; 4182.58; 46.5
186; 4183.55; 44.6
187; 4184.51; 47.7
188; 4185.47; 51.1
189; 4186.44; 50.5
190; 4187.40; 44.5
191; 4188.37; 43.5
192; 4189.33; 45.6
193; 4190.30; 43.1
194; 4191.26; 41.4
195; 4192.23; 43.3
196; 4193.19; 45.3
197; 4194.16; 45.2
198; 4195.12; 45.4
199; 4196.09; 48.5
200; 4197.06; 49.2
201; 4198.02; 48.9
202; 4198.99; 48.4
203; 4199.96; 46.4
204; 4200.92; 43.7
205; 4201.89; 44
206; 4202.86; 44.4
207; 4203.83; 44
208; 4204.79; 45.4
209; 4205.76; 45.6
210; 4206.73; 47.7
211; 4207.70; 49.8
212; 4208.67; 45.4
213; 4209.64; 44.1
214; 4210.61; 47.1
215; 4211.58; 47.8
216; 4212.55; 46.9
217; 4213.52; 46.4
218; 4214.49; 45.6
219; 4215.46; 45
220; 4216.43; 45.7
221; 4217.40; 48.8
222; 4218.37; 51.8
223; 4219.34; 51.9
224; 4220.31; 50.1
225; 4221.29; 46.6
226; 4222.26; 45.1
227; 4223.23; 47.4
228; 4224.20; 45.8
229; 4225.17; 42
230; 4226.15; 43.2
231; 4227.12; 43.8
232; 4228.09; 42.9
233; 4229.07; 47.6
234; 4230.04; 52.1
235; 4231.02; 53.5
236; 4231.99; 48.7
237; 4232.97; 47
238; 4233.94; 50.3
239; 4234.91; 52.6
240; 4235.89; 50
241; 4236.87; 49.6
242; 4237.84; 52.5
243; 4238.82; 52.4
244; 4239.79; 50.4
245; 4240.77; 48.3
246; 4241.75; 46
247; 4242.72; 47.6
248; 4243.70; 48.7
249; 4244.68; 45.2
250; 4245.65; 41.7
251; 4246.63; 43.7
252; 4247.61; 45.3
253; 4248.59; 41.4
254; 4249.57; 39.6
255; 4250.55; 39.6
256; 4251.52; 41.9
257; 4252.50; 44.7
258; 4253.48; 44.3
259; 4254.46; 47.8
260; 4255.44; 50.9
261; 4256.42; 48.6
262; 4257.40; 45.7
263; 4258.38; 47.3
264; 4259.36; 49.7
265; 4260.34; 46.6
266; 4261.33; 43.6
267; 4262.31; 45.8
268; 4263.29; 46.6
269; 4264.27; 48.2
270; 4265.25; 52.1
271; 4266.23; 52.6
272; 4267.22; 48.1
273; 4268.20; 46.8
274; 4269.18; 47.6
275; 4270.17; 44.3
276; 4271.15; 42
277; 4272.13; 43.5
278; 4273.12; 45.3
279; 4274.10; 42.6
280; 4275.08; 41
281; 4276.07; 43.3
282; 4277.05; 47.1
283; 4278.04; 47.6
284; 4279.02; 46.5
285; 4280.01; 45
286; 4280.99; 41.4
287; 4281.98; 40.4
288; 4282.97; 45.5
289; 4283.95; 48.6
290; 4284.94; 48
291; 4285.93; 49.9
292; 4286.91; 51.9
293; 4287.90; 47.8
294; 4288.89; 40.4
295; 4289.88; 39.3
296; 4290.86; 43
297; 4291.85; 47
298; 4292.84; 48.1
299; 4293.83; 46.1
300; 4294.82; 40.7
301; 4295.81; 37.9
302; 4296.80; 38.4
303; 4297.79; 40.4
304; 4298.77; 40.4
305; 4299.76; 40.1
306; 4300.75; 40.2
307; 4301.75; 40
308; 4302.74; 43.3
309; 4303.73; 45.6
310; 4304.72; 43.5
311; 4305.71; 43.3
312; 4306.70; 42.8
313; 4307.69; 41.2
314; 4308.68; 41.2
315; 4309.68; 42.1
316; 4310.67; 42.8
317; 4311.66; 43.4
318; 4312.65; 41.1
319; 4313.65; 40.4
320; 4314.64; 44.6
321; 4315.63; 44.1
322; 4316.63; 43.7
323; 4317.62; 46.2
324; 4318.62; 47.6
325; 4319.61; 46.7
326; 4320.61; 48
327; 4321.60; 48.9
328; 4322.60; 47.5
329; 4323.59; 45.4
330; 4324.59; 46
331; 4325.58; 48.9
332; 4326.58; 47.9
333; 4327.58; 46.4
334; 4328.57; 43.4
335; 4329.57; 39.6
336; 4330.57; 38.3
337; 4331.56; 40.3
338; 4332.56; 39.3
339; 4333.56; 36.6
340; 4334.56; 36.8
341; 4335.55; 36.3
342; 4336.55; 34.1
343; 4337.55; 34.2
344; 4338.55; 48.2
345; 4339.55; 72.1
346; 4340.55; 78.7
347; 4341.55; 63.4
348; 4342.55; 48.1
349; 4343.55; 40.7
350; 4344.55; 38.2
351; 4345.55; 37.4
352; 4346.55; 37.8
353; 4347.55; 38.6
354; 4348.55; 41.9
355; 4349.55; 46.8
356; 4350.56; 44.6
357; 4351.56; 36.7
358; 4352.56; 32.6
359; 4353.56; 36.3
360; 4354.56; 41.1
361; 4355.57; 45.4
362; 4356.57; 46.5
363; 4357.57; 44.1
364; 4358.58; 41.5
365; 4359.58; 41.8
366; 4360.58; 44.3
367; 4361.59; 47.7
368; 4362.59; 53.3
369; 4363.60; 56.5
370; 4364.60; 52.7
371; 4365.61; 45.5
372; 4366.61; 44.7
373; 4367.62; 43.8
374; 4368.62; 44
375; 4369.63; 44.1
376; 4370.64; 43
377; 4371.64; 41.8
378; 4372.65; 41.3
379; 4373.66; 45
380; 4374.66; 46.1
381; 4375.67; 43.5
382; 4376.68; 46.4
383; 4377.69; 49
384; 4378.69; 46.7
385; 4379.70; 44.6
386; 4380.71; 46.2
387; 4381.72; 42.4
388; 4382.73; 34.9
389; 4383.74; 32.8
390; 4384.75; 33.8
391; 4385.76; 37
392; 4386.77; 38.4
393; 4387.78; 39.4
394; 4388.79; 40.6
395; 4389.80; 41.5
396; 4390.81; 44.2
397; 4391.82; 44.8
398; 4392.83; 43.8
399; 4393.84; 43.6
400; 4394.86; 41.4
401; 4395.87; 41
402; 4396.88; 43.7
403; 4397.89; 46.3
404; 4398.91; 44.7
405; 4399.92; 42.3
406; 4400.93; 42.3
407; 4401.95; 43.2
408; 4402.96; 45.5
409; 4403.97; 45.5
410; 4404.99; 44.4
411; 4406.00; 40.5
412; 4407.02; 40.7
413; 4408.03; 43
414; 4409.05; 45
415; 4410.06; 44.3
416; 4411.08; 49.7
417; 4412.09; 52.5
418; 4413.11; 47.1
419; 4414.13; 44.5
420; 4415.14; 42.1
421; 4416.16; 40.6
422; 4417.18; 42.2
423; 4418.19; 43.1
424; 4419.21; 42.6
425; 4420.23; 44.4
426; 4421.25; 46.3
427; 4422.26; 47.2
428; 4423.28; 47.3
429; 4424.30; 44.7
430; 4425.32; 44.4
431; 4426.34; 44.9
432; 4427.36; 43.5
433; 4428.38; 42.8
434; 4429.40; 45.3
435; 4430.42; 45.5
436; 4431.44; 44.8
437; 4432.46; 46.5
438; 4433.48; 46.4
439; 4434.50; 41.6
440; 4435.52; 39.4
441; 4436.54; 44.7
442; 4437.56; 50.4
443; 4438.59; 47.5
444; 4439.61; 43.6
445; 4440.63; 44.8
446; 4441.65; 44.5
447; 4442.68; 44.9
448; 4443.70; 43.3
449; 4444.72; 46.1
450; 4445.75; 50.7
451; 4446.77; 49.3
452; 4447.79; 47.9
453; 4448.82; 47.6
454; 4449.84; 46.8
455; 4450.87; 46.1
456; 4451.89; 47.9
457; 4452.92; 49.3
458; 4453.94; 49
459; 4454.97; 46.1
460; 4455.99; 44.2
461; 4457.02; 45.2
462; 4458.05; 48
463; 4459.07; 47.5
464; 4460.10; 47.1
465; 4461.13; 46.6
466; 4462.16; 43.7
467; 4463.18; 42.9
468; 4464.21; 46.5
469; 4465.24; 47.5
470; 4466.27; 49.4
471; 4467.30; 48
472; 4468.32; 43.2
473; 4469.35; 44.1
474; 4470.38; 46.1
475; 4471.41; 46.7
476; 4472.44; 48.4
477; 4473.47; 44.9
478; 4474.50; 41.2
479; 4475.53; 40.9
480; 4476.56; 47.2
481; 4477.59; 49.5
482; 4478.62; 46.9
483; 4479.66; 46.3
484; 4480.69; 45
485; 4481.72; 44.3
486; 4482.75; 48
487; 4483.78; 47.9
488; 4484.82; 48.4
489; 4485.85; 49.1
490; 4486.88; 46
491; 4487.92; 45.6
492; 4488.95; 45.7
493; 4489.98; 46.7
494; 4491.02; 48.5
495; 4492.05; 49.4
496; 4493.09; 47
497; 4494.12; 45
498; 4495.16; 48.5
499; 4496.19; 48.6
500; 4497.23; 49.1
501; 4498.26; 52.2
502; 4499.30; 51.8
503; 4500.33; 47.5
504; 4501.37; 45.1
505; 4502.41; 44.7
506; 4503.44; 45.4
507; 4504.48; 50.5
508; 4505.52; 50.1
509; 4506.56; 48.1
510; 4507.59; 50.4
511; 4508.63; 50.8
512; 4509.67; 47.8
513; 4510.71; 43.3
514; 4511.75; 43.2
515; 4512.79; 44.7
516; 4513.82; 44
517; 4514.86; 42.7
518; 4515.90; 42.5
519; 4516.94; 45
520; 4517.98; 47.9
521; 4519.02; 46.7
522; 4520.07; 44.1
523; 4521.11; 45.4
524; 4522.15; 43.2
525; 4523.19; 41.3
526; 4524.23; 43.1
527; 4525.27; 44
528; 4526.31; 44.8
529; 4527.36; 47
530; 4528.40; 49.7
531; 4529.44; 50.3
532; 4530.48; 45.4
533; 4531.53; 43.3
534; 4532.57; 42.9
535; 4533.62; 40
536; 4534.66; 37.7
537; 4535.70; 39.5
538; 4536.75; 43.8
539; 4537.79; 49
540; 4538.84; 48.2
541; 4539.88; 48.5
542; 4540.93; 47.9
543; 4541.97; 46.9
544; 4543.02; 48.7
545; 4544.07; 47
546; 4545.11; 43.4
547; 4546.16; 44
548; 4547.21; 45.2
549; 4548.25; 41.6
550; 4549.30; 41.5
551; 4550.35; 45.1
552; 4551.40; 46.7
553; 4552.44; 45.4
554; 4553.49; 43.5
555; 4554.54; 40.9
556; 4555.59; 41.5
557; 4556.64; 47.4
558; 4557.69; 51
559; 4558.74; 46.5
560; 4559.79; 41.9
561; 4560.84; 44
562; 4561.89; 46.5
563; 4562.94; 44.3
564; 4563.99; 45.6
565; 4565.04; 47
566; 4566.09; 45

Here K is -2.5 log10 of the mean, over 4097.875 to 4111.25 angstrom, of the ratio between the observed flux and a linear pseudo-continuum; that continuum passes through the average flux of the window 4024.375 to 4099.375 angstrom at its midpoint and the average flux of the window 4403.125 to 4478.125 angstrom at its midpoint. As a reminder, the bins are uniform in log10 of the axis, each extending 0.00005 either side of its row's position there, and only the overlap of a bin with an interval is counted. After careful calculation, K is 0.140 mag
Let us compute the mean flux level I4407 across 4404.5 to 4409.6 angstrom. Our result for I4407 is 42.8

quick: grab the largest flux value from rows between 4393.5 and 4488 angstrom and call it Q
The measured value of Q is 52.5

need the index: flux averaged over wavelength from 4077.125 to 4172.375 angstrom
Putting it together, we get 46.4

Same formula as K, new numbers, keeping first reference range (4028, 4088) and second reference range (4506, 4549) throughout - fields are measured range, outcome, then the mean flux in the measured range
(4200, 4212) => 0.05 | 45.8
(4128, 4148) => 0.01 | 48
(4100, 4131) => 0.08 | 45.1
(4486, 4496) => -0.04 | 47.1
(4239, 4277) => 0.04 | 45.8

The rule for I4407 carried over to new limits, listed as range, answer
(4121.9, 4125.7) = 44.5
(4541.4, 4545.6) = 46.6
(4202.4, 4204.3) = 44.1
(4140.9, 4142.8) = 47.7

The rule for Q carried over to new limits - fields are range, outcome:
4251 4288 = 52.6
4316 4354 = 78.7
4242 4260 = 50.9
